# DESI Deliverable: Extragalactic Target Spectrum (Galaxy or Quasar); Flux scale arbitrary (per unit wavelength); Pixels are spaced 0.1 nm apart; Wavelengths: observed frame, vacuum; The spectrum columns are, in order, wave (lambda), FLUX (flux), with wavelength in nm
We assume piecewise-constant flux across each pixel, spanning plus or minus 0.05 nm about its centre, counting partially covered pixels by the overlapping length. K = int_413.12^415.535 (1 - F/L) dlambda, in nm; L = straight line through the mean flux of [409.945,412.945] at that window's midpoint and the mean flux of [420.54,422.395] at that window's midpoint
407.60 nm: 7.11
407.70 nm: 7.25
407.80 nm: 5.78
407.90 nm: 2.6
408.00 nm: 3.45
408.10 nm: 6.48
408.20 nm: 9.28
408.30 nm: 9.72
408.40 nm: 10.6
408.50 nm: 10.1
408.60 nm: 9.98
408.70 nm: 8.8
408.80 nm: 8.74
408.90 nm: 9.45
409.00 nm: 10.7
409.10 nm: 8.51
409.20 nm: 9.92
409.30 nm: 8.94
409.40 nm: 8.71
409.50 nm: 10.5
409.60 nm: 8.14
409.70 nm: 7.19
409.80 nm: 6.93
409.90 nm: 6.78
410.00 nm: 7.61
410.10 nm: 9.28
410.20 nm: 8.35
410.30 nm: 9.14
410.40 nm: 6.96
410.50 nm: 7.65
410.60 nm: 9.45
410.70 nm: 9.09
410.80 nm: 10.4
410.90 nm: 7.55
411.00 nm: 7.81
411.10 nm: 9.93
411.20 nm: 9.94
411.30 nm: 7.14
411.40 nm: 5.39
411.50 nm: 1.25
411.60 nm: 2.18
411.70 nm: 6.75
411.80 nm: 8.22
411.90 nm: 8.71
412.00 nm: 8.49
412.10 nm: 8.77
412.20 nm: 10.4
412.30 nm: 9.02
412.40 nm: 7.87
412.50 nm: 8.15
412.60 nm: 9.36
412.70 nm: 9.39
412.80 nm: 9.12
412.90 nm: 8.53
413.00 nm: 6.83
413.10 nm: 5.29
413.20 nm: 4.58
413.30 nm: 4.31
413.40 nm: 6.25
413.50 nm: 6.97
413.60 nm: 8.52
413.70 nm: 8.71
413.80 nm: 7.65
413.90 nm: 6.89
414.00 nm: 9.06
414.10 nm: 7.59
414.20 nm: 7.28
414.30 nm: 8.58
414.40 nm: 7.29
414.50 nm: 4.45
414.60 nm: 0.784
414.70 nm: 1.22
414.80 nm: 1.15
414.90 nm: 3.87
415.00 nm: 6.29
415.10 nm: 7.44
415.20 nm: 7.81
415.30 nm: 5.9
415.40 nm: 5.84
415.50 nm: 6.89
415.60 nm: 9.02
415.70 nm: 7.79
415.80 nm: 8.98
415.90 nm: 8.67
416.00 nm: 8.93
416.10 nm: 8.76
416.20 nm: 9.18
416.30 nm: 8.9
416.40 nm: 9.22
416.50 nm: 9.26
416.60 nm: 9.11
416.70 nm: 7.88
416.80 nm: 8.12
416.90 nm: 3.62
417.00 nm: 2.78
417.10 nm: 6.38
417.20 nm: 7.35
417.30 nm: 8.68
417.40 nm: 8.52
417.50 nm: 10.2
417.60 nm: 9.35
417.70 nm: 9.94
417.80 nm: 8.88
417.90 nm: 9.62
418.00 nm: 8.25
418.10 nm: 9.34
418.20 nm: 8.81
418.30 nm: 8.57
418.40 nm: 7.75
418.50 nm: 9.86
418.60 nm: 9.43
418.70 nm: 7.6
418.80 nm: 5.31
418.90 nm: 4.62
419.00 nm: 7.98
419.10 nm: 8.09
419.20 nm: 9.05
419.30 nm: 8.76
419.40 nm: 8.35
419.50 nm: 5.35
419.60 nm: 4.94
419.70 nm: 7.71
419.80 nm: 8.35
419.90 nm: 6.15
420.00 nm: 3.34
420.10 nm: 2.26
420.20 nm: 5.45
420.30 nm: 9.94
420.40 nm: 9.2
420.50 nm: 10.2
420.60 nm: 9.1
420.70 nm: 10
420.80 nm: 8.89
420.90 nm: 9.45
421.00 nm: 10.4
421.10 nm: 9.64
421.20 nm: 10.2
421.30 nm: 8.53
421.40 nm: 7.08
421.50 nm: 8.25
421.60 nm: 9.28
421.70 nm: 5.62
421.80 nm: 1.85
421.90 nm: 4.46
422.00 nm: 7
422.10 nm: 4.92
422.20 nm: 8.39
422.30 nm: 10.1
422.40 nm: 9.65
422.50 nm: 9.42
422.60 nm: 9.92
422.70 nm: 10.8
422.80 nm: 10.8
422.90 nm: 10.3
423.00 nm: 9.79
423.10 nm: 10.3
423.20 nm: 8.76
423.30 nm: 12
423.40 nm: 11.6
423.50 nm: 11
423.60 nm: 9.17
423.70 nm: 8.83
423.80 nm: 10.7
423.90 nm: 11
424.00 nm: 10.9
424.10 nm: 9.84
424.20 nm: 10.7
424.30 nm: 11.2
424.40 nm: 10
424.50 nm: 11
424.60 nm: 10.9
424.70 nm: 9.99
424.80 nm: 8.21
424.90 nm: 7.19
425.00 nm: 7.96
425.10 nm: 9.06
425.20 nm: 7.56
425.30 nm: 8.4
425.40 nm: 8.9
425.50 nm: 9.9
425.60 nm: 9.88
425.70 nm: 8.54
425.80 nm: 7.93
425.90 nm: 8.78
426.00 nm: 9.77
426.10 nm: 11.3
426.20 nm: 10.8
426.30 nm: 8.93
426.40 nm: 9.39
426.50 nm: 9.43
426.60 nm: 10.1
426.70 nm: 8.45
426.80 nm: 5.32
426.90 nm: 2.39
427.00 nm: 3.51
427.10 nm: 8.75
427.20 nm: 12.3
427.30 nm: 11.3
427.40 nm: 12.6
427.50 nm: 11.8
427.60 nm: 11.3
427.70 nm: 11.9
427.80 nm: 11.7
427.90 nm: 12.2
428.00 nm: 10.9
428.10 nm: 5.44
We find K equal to 0.60 nm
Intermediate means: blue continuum 8.06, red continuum 8.01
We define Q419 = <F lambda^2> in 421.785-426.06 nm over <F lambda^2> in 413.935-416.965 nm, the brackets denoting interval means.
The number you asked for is 1.40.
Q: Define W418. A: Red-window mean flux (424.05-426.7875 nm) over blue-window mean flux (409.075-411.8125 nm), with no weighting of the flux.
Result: 1.19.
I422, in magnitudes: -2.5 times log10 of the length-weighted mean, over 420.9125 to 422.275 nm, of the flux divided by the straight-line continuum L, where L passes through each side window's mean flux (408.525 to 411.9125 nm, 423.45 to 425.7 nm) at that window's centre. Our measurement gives 0.24 mag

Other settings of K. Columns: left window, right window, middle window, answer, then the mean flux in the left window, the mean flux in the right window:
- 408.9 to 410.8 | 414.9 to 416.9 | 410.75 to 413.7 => 0.29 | 8.62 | 7.89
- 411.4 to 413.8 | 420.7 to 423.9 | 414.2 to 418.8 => 0.31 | 7.26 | 8.99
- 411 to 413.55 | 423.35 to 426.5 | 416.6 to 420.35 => 0.42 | 7.32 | 9.65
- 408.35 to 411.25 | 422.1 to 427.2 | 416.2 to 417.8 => 0.19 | 8.87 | 9.34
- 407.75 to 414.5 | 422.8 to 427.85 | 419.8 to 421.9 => 0.32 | 7.87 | 9.64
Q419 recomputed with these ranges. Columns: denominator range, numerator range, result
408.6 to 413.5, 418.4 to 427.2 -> 1.14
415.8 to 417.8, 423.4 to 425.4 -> 1.23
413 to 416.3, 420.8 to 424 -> 1.41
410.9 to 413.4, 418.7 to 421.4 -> 1.09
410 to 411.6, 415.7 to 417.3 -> 1.04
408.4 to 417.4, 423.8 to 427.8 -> 1.32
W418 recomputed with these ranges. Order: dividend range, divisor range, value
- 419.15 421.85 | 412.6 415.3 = 1.20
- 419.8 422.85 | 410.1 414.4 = 1.04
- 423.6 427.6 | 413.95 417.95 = 1.29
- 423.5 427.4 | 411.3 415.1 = 1.39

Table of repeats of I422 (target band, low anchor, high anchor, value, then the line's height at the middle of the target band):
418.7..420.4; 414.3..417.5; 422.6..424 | 0.268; 8.6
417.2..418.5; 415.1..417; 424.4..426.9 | -0.117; 8.05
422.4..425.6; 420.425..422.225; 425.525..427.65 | -0.154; 8.58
